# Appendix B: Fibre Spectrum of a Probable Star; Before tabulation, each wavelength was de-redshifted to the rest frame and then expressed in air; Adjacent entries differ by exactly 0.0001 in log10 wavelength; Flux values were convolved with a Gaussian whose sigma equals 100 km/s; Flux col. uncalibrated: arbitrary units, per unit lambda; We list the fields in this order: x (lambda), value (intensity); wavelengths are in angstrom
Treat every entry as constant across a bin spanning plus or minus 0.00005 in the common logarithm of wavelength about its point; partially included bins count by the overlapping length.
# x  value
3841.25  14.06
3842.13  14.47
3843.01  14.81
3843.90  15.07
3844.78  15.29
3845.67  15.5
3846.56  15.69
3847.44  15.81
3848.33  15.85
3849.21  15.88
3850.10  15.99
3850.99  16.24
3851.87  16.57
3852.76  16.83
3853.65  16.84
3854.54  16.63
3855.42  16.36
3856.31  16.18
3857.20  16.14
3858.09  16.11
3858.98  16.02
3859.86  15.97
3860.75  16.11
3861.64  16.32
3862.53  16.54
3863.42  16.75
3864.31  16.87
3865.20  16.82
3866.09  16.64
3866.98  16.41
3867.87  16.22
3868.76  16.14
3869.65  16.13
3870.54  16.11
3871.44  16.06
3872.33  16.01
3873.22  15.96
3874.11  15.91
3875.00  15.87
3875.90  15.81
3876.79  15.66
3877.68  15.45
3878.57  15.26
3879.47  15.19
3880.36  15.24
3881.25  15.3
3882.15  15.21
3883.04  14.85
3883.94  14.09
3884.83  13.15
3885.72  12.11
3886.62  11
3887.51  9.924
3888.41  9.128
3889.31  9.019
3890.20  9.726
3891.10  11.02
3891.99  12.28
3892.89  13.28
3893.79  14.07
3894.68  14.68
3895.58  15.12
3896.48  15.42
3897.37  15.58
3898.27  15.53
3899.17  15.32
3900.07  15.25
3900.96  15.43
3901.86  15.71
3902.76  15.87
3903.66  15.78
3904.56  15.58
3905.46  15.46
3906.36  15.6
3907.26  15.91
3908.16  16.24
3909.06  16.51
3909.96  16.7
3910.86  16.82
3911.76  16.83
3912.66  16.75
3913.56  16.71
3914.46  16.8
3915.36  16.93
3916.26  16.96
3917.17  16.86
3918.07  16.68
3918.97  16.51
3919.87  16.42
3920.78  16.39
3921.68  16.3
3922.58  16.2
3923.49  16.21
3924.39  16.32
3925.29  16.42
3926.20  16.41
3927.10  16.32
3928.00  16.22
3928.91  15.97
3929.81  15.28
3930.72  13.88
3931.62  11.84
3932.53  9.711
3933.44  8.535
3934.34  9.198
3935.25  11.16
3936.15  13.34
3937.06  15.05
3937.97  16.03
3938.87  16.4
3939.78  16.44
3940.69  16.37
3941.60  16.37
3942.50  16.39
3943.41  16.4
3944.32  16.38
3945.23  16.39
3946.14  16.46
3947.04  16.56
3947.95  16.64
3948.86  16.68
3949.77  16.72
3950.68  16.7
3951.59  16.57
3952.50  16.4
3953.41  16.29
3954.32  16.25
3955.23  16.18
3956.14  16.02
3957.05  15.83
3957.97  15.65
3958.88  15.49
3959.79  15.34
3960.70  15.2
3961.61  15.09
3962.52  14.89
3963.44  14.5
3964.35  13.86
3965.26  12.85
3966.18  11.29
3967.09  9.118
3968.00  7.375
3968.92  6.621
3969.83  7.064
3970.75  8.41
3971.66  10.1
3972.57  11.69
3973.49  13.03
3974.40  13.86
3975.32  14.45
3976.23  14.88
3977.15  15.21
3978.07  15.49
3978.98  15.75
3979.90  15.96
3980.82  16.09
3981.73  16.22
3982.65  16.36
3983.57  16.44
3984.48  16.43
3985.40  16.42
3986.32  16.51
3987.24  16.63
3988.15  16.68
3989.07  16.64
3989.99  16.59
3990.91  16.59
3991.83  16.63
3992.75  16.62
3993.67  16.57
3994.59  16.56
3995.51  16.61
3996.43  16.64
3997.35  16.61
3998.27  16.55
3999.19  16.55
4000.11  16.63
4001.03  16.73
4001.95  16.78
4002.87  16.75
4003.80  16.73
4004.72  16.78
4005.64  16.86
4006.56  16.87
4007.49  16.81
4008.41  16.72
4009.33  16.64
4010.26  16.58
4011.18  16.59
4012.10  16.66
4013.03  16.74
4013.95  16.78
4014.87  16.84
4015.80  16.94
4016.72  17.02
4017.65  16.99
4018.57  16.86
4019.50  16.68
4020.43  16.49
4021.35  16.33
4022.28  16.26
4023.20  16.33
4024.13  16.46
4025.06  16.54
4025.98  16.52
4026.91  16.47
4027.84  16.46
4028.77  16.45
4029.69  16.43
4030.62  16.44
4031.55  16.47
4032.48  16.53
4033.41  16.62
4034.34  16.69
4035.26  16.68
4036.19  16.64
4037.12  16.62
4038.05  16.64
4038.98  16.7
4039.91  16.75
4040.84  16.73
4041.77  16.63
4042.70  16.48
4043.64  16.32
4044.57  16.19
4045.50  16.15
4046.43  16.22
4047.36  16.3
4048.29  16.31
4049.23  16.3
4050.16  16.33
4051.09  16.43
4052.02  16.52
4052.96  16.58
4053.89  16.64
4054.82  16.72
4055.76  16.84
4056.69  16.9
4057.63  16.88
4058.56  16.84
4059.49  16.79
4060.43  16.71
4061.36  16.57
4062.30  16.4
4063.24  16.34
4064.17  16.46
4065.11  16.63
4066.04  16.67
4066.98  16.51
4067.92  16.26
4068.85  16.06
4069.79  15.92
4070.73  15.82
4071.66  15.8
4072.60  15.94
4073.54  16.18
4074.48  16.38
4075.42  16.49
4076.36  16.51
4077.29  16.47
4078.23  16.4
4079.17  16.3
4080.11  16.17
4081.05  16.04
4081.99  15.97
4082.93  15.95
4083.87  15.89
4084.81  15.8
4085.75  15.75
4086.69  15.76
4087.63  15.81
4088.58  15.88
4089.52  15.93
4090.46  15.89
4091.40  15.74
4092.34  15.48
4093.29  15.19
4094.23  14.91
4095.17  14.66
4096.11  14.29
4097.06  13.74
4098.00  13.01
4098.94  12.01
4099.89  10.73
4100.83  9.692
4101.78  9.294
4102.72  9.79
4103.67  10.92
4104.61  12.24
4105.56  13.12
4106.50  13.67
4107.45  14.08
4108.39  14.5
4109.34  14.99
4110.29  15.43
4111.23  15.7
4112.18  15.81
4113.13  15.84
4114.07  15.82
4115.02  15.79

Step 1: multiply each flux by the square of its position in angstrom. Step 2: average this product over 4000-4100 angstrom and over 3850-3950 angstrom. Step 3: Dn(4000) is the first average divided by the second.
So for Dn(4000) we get 1.14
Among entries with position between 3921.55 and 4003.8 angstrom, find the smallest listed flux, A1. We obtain 6.621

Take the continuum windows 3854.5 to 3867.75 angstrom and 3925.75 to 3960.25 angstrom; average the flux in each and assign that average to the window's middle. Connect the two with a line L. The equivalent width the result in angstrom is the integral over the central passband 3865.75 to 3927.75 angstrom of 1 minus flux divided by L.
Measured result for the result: 2.6 angstrom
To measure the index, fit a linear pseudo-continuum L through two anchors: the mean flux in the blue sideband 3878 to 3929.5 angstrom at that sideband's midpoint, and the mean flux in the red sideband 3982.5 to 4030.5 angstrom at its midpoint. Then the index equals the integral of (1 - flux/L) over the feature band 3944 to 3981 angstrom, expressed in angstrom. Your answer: 3.9 angstrom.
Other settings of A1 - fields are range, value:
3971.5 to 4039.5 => 10.1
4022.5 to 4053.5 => 16.15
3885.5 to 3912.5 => 9.019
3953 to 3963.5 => 14.5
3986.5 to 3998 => 16.56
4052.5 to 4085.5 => 15.8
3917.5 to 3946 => 8.535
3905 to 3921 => 15.46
